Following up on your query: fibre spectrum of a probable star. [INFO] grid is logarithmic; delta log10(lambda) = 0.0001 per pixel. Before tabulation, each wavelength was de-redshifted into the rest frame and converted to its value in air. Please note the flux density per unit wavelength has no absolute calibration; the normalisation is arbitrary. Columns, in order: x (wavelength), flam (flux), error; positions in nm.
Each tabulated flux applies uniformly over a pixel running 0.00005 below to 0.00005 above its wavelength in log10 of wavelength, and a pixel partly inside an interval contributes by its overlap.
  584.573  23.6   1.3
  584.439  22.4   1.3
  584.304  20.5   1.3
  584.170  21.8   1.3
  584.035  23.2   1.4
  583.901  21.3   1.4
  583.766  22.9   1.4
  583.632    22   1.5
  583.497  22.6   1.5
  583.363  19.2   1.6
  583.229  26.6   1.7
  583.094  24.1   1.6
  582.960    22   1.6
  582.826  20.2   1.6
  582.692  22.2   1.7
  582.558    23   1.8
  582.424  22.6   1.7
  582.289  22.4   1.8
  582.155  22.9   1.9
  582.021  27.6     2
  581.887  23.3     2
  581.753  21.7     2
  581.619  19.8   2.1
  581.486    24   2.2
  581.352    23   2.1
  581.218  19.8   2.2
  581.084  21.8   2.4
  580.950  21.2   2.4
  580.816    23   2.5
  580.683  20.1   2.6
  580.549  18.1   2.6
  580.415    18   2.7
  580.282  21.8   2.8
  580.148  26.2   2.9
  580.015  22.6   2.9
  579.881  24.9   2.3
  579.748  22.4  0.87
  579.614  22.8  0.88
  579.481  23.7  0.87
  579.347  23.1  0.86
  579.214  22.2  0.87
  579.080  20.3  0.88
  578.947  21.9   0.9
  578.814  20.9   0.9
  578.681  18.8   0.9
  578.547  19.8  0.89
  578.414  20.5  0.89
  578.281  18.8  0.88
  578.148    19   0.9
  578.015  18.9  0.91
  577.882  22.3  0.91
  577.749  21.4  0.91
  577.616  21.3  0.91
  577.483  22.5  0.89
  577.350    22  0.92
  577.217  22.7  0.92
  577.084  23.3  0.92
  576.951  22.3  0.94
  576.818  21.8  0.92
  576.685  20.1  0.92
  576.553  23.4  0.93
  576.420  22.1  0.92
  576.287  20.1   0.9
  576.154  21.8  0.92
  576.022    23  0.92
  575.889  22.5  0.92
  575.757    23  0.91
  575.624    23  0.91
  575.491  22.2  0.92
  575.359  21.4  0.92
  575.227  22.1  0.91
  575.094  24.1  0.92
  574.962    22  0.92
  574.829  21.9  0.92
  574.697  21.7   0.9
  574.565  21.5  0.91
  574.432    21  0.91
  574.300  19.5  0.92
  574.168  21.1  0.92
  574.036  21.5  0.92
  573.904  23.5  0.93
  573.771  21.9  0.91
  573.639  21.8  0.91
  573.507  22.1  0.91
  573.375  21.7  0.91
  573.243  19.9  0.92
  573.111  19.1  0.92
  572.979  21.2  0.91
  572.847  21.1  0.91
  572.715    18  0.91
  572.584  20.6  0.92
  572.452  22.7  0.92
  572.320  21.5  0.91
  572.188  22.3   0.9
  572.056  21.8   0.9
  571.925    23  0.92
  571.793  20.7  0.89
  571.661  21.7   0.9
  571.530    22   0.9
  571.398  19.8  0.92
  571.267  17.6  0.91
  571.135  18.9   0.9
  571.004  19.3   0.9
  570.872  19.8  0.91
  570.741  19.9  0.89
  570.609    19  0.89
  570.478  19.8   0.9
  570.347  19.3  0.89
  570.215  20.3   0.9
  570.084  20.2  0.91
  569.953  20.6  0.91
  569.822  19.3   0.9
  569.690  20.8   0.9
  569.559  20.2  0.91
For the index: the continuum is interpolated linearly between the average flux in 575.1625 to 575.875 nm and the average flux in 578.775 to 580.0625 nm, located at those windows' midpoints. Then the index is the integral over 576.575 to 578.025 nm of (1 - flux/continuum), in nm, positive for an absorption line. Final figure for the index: 0.04 nm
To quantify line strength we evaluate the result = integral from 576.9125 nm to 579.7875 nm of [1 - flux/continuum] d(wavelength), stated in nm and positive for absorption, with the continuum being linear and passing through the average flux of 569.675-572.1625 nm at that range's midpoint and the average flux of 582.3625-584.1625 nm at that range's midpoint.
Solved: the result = 0.02 nm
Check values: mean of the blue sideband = 20.2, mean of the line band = 21.4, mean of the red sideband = 22.4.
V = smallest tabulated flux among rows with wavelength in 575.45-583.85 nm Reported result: 18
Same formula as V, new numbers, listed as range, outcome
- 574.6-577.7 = 20.1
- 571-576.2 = 17.6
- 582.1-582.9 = 20.2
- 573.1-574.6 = 19.1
